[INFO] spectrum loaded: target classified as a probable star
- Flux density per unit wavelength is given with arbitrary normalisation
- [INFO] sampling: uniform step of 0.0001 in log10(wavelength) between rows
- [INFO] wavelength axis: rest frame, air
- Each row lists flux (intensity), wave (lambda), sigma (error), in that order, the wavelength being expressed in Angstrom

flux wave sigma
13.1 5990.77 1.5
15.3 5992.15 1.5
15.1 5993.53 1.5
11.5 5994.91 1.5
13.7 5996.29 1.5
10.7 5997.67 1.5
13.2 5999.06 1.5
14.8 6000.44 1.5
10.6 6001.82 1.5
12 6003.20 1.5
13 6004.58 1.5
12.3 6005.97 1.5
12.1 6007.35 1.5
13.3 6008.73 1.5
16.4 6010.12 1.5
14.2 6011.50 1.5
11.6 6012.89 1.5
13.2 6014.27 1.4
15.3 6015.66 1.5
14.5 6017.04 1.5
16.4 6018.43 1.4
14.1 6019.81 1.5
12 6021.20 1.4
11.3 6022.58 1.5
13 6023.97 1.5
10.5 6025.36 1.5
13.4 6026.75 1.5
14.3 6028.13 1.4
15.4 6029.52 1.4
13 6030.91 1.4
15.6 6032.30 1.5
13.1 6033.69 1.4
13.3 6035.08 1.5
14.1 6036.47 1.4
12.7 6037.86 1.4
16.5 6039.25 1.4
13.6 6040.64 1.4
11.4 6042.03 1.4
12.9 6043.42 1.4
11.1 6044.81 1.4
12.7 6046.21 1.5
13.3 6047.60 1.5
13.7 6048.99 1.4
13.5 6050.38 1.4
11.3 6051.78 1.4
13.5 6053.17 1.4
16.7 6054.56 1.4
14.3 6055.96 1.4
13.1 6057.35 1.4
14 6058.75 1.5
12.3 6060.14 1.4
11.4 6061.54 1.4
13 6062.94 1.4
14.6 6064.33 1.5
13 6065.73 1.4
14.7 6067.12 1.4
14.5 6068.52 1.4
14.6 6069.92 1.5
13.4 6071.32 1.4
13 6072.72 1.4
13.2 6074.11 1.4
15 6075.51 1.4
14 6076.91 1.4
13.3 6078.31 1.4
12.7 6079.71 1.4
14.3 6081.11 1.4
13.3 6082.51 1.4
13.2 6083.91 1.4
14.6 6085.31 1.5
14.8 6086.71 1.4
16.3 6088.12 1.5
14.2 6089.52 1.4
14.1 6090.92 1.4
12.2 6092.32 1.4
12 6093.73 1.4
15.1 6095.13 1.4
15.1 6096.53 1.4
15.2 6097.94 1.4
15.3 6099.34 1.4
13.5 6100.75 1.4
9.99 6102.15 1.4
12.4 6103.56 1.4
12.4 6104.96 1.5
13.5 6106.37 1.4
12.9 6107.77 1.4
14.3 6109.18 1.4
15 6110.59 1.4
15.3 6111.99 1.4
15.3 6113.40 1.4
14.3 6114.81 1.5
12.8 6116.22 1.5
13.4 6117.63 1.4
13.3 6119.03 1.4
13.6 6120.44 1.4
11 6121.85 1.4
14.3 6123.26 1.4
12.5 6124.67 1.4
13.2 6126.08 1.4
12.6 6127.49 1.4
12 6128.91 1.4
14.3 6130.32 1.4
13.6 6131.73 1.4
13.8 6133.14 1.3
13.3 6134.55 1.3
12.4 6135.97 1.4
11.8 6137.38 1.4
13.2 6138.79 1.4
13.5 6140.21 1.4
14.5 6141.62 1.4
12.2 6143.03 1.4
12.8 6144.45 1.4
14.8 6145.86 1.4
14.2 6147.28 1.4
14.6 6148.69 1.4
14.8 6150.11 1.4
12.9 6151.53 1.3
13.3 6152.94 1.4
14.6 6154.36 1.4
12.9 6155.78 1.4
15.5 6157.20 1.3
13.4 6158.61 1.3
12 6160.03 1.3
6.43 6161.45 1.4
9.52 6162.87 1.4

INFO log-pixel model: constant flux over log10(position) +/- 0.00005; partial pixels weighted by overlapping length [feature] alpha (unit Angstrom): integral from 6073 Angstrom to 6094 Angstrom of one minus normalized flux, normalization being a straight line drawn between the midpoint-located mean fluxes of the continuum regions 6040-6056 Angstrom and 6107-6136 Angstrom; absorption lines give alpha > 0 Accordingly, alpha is -0.83 Angstrom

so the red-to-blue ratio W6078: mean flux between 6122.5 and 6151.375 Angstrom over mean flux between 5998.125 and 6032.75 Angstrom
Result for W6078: 1.00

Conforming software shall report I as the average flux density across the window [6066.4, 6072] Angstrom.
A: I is 14.3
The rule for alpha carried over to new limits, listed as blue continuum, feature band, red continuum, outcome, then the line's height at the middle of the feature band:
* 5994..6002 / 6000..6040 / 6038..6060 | -1.7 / 12.9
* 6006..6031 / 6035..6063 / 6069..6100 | 1.0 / 13.8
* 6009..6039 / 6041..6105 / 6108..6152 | 0.4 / 13.6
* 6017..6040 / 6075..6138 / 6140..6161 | 0.4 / 13.7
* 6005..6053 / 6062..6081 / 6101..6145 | -0.6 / 13.3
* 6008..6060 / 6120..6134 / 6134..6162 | 0.2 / 13.3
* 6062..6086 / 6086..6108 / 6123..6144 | -0.3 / 13.5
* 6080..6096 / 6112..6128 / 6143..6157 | 0.6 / 13.9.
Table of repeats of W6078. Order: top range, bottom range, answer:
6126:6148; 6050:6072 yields 0.97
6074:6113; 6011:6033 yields 1.02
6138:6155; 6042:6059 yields 1.04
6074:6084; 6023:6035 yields 1.02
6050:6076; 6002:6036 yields 1.01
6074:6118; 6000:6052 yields 1.04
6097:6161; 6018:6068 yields 1.00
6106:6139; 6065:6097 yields 0.96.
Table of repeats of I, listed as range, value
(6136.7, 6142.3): 13.3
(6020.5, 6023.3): 11.7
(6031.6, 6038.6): 13.8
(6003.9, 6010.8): 13.4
